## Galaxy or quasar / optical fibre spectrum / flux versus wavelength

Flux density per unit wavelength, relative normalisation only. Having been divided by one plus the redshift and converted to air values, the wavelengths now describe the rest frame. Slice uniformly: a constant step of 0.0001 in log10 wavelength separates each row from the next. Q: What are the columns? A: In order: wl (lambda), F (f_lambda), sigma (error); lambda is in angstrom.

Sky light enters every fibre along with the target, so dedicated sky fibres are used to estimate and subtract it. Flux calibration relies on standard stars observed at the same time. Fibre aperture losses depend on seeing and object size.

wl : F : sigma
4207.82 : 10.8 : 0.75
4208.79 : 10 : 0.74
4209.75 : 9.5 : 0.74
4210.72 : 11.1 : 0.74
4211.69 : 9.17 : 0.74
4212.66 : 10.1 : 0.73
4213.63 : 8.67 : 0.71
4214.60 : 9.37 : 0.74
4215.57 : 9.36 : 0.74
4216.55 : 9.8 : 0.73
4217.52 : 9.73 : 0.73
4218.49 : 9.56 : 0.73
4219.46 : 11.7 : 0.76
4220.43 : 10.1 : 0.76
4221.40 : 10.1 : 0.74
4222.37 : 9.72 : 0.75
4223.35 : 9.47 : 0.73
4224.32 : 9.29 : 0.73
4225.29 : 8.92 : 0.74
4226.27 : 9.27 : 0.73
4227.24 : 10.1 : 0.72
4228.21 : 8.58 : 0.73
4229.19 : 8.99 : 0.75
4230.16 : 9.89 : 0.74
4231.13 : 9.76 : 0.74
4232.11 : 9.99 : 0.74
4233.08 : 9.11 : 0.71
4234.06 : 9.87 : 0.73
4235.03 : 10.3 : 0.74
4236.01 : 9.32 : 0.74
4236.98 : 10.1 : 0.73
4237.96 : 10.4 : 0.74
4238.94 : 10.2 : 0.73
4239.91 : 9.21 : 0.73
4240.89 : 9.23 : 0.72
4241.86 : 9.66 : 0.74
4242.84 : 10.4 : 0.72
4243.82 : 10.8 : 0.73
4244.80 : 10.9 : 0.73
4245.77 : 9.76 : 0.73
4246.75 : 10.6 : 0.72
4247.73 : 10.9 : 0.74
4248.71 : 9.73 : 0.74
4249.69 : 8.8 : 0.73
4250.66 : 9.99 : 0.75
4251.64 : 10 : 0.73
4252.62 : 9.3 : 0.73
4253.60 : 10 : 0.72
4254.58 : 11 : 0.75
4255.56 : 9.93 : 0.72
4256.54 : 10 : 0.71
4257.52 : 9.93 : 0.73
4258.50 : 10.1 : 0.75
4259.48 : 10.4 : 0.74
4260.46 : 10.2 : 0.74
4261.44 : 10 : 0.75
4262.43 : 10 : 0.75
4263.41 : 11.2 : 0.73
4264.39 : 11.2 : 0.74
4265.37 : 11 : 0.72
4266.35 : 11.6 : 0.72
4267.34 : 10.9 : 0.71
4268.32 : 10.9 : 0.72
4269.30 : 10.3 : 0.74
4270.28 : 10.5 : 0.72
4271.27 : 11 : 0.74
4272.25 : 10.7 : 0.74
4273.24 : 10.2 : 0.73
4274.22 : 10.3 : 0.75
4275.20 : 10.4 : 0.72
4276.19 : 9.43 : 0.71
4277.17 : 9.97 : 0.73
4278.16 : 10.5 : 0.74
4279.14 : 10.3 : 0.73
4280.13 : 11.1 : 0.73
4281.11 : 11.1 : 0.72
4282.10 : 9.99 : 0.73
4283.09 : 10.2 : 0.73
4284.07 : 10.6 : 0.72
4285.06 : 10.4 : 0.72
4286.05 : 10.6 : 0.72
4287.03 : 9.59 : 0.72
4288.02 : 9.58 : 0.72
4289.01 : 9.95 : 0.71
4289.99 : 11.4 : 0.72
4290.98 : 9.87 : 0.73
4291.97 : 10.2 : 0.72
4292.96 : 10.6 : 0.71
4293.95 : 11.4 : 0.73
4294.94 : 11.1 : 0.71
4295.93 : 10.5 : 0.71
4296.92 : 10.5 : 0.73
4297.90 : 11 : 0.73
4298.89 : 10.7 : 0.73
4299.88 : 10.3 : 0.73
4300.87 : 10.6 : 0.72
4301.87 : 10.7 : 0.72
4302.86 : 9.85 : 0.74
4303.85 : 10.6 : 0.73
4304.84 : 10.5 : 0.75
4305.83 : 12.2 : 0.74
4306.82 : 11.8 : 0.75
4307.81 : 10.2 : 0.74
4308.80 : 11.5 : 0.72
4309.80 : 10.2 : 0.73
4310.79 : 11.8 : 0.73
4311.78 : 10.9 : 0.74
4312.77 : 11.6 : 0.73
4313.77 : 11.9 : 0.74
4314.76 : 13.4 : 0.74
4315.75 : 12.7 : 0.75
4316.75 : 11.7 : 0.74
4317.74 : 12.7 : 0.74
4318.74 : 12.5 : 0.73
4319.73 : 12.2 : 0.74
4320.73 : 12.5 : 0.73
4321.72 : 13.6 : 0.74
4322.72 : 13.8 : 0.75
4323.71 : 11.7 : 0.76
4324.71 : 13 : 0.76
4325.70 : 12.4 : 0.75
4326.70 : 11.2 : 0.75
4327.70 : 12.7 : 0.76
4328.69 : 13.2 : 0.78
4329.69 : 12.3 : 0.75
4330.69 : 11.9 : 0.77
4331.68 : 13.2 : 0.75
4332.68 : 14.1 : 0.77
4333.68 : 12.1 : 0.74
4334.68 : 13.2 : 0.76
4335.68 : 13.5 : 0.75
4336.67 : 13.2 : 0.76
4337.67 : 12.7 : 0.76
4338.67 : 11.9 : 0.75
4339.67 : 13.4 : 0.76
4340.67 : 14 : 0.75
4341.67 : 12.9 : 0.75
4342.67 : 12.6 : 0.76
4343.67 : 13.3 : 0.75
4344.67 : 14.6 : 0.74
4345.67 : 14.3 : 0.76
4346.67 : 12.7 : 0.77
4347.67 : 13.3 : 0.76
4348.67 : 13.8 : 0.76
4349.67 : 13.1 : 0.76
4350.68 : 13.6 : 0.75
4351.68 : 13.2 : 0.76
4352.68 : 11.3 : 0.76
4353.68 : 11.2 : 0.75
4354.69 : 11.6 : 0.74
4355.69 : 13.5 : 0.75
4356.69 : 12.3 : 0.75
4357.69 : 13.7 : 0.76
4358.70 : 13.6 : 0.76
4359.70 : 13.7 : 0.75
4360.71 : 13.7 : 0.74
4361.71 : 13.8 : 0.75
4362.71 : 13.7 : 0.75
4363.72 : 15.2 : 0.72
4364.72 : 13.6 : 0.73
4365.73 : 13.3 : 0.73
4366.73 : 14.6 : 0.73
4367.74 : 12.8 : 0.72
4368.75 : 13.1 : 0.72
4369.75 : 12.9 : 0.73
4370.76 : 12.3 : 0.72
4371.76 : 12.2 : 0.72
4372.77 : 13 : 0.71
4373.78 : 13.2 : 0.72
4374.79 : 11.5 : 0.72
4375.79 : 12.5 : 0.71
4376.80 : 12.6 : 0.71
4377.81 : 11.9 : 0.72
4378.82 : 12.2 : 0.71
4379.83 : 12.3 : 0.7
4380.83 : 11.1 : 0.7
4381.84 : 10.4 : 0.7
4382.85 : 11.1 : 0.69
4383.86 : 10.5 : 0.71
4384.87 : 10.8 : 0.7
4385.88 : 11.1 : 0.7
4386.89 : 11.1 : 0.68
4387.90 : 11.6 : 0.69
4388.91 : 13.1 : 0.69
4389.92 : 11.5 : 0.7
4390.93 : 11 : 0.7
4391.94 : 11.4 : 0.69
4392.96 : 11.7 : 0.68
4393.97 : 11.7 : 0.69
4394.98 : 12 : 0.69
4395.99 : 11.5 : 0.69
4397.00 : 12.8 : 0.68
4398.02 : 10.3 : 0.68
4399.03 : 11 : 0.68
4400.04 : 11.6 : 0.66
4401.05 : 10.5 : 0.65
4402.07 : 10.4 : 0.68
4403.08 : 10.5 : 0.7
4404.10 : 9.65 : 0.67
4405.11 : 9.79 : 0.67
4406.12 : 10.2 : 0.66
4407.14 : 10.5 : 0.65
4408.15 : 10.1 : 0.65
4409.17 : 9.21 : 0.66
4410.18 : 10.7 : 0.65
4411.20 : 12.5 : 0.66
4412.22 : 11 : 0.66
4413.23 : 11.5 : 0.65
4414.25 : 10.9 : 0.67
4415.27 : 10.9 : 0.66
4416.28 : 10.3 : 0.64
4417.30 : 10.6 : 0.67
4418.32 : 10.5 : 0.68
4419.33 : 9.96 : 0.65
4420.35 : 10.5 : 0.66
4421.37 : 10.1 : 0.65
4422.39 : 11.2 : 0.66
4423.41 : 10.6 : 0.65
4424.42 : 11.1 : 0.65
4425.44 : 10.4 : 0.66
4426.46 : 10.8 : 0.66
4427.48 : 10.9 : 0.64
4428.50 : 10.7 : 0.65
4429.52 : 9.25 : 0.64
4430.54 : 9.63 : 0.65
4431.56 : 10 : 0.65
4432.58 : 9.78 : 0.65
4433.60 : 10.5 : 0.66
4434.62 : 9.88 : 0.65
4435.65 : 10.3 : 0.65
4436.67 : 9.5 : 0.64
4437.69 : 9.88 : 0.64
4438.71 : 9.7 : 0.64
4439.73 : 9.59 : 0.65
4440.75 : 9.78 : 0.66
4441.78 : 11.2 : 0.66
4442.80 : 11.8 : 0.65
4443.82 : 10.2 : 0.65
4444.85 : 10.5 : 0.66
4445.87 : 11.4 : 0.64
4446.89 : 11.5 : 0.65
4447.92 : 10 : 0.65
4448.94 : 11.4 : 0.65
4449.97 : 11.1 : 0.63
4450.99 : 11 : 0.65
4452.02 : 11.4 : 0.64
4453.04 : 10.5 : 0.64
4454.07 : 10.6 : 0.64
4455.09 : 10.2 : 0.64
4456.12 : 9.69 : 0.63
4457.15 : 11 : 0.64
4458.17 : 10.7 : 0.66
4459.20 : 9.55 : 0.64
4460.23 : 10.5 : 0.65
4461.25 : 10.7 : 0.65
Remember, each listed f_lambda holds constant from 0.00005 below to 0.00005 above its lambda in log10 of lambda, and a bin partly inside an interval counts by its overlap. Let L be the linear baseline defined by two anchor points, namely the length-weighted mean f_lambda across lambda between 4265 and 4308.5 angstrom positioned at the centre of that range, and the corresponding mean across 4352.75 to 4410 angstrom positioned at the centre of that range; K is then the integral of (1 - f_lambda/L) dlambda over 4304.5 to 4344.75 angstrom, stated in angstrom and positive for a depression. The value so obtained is -4.8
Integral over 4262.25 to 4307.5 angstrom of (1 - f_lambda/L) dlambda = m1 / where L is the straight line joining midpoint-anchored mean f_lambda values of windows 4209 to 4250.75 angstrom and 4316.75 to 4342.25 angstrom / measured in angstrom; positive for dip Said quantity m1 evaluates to 3.31 angstrom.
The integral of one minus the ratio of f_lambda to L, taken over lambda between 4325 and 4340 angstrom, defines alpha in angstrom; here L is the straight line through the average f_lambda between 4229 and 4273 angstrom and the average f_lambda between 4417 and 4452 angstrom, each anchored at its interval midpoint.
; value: -3.5 angstrom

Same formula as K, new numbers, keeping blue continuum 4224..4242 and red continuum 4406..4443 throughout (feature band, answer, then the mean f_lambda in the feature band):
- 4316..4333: -4.47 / 12.6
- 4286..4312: -2.09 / 10.7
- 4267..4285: -1.26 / 10.5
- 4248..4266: -0.89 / 10.2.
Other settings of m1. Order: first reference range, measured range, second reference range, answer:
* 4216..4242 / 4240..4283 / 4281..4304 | -1.0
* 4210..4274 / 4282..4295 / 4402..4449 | -0.3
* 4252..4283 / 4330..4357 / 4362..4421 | -4.5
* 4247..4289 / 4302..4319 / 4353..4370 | 0.3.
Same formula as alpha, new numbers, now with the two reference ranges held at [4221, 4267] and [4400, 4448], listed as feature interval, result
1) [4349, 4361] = -3.04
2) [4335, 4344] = -2.48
